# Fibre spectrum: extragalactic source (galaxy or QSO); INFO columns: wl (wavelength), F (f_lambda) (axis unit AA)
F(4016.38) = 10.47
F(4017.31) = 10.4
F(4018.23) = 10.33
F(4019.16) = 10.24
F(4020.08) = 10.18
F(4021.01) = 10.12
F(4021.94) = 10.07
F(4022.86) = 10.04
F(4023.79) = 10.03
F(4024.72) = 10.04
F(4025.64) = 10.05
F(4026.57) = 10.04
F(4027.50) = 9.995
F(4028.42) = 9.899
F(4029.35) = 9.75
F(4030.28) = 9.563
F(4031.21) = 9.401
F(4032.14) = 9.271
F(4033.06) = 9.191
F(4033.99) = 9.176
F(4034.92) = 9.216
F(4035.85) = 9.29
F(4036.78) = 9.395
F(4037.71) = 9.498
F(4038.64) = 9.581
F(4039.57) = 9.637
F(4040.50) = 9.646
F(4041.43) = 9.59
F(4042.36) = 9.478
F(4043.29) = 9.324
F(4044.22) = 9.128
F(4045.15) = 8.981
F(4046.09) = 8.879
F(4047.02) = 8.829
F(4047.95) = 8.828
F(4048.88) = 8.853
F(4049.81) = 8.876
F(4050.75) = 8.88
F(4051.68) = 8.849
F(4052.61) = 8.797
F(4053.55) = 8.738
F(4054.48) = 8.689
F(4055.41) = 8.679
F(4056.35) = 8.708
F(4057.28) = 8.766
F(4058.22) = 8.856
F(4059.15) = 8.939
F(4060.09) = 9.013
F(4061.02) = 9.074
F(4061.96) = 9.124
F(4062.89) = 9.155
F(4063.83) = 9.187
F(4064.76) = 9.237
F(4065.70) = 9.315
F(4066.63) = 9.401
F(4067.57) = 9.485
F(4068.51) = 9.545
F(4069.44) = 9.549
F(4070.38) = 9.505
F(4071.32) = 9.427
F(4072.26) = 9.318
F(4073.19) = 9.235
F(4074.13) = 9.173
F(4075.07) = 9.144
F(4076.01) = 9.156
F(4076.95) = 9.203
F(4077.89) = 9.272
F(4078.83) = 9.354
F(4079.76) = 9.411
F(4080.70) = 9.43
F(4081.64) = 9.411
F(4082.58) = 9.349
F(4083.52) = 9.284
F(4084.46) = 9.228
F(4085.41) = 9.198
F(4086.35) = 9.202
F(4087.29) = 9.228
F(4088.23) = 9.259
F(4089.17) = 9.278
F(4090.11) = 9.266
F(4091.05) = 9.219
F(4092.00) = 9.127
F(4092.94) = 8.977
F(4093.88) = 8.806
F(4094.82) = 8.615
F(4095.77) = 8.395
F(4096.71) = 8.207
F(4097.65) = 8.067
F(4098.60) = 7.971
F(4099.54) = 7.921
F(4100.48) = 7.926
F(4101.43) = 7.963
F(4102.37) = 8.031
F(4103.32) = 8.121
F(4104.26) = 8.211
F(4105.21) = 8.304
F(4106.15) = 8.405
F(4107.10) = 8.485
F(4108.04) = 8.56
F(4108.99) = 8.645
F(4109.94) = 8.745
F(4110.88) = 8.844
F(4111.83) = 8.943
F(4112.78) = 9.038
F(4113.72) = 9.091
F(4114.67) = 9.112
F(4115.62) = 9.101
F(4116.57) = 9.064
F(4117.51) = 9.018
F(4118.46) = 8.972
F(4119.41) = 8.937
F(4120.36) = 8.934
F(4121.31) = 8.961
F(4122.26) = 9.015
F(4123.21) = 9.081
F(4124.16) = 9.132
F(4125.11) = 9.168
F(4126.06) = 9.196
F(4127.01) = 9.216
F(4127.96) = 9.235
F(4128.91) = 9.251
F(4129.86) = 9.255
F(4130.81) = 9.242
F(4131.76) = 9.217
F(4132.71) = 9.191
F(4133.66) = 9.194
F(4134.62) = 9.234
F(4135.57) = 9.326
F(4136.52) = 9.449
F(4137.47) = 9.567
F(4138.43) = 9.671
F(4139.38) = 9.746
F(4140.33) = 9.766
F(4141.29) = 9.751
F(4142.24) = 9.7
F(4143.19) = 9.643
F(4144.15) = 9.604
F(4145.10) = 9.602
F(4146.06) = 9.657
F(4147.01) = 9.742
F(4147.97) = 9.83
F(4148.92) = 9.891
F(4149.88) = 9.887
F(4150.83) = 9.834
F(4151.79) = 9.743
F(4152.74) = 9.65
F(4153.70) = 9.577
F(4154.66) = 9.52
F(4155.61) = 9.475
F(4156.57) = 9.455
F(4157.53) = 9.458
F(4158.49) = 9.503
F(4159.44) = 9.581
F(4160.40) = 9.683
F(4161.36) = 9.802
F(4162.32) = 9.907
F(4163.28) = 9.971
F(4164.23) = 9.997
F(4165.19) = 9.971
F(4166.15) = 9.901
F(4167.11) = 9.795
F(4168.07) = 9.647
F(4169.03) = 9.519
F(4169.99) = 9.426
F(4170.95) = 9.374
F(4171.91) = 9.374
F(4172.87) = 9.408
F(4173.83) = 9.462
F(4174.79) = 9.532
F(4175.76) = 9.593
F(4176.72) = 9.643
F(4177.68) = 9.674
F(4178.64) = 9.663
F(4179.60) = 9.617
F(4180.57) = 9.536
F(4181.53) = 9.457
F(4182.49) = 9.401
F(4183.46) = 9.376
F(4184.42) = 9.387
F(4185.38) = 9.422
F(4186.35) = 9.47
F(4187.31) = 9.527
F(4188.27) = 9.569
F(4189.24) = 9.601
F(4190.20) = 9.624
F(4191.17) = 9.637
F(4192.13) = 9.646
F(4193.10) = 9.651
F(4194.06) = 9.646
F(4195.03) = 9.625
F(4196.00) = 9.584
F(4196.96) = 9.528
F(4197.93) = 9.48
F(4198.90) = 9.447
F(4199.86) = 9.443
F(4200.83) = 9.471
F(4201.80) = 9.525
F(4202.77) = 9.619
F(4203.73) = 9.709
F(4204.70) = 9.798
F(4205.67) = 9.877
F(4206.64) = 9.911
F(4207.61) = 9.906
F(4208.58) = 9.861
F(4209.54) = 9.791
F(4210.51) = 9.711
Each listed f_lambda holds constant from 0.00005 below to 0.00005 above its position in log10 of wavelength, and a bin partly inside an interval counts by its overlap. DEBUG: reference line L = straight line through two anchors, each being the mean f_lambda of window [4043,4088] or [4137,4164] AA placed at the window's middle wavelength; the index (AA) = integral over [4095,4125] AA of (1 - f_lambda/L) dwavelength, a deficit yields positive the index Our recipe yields 2.5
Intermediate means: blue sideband 9.13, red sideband 9.69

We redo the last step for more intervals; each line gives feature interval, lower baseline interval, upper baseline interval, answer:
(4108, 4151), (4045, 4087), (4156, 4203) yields 0.41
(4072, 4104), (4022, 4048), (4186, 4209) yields 2.19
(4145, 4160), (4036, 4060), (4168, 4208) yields -0.34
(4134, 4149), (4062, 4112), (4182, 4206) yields -0.60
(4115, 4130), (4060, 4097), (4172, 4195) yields 0.40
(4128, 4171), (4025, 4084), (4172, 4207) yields -0.58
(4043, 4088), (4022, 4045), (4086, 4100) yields 0.07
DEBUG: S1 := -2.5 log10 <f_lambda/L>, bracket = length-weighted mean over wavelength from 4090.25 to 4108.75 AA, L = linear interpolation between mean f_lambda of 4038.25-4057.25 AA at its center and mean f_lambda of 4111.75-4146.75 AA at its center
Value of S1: 0.098 mag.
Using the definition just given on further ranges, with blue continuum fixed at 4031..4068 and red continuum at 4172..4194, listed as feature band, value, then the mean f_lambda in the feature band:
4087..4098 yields 0.045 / 8.88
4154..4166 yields -0.026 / 9.7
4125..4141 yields 0.003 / 9.36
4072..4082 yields -0.009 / 9.29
